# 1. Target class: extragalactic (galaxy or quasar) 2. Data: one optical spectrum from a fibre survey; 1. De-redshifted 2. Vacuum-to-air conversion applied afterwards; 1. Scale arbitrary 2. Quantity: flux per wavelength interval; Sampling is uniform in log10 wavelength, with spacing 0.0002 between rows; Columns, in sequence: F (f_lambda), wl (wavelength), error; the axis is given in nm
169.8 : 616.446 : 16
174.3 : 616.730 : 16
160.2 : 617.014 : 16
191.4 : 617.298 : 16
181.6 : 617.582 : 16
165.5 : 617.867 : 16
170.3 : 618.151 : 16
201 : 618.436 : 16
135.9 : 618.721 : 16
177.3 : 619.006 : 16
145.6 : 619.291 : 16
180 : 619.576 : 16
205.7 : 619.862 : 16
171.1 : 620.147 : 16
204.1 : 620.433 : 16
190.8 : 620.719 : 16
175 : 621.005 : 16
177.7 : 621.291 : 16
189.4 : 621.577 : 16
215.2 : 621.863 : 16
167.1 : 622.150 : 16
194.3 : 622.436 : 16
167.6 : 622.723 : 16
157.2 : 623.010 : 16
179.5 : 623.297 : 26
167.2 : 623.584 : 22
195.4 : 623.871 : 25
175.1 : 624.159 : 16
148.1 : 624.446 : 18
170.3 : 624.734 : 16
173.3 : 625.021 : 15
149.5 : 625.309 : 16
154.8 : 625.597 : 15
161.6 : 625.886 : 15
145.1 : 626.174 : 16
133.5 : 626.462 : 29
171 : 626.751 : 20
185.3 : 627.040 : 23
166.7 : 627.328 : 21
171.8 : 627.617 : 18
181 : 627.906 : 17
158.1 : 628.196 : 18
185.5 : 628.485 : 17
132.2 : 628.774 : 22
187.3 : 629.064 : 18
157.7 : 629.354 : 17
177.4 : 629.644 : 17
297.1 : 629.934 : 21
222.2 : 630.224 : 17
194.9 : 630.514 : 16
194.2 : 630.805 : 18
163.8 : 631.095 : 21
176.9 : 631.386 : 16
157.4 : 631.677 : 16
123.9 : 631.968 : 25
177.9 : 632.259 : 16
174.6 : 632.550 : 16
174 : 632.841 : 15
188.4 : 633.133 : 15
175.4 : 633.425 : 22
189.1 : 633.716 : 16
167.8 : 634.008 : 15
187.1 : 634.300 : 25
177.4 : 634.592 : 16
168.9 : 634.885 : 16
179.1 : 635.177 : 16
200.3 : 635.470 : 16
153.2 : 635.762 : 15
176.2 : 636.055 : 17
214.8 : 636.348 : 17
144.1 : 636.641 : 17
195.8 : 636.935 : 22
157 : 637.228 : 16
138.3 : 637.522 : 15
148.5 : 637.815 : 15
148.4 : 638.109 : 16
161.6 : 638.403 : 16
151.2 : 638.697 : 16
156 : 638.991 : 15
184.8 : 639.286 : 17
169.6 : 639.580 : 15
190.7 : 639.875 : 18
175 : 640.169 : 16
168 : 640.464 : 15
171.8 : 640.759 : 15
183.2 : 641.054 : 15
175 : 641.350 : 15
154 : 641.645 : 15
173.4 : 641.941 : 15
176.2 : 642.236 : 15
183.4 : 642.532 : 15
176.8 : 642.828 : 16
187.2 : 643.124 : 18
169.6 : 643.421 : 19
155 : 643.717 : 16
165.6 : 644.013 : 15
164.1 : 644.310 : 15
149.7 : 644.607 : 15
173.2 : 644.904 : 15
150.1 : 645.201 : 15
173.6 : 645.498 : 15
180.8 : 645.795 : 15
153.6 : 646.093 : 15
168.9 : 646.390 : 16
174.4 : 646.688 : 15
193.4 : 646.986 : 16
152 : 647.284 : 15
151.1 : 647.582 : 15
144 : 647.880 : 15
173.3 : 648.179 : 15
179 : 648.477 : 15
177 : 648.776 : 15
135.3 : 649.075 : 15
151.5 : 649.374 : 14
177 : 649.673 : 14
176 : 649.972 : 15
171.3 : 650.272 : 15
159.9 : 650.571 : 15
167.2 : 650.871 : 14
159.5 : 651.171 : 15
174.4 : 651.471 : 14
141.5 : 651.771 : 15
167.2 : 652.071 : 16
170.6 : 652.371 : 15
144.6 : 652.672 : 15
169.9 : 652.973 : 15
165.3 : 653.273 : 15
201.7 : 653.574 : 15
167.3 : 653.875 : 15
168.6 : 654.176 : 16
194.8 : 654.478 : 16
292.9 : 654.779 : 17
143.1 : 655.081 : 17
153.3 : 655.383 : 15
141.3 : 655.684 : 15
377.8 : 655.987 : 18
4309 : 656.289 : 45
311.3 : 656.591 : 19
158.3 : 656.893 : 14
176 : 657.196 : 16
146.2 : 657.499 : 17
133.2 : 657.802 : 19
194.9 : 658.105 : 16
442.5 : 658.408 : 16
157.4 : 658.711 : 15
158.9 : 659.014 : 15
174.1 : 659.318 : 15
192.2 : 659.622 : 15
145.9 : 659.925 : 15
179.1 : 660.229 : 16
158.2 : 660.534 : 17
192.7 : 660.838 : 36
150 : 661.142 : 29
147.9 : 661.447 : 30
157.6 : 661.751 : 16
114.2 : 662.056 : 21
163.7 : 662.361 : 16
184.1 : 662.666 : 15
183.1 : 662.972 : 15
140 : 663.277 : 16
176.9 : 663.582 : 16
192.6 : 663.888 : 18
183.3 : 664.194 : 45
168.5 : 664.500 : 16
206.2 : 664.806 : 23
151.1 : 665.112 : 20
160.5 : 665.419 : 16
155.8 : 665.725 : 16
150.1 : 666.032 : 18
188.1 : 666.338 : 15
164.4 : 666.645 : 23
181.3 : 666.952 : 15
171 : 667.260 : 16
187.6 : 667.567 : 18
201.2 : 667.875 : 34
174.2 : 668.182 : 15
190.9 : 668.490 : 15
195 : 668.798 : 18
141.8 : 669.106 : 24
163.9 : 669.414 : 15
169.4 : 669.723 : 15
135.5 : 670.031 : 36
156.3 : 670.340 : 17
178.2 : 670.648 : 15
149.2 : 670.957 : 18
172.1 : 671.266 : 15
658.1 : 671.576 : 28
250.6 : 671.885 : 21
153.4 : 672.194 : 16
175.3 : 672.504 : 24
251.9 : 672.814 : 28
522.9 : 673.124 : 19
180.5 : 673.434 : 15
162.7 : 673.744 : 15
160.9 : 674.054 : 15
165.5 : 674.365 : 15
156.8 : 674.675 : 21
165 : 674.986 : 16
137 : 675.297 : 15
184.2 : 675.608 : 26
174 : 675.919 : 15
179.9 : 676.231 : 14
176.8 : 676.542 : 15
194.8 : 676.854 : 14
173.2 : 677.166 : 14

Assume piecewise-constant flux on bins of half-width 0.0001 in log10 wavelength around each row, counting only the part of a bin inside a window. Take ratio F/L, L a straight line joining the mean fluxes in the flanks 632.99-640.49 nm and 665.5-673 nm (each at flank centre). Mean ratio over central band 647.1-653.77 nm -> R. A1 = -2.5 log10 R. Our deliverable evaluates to 0.12 mag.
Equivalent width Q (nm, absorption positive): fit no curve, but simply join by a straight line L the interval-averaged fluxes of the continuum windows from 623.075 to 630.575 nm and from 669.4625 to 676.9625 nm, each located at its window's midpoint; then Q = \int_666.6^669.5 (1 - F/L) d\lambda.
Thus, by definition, 0.38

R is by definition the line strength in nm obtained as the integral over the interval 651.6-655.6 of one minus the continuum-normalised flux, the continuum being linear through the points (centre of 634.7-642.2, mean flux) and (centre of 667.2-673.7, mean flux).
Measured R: 0.37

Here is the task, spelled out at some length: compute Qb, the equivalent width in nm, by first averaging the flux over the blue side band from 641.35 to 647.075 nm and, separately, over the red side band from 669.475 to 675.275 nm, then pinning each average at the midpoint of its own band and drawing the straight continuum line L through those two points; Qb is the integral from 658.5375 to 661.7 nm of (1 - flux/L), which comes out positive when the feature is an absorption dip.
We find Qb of 0.47 nm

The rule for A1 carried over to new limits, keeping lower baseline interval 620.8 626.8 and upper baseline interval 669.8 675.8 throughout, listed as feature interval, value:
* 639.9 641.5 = 0.06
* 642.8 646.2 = 0.14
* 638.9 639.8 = 0.07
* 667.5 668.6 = 0.12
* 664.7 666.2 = 0.26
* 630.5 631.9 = 0.03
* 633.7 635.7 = 0.00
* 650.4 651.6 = 0.18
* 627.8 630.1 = -0.06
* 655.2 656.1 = -0.08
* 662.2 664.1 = 0.19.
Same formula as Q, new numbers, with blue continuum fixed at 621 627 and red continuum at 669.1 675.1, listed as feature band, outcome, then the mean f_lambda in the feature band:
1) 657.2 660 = 0.12 nm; 194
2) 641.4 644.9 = 0.36 nm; 169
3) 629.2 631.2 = -0.29 nm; 202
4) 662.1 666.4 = 0.79 nm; 170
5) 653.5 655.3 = 0.05 nm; 193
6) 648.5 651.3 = 0.43 nm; 165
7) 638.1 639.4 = 0.16 nm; 161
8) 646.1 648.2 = 0.31 nm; 164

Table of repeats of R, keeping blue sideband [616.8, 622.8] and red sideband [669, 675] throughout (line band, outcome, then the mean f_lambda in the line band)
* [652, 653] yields 0.198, 162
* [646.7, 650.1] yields 0.585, 165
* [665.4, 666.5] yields 0.246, 164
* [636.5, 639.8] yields 0.546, 160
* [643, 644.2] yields 0.165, 169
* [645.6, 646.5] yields 0.134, 168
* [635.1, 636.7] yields 0.090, 180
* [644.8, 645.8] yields 0.149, 168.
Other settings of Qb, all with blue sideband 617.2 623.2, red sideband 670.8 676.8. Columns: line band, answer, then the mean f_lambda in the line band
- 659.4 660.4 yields 0.175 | 172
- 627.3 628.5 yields 0.085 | 172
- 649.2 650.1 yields 0.153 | 167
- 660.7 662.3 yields 0.436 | 153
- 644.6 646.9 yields 0.360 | 167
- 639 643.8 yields 0.509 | 174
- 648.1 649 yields 0.122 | 173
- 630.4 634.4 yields 0.295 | 174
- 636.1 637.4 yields 0.098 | 177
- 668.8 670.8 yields 0.517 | 160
